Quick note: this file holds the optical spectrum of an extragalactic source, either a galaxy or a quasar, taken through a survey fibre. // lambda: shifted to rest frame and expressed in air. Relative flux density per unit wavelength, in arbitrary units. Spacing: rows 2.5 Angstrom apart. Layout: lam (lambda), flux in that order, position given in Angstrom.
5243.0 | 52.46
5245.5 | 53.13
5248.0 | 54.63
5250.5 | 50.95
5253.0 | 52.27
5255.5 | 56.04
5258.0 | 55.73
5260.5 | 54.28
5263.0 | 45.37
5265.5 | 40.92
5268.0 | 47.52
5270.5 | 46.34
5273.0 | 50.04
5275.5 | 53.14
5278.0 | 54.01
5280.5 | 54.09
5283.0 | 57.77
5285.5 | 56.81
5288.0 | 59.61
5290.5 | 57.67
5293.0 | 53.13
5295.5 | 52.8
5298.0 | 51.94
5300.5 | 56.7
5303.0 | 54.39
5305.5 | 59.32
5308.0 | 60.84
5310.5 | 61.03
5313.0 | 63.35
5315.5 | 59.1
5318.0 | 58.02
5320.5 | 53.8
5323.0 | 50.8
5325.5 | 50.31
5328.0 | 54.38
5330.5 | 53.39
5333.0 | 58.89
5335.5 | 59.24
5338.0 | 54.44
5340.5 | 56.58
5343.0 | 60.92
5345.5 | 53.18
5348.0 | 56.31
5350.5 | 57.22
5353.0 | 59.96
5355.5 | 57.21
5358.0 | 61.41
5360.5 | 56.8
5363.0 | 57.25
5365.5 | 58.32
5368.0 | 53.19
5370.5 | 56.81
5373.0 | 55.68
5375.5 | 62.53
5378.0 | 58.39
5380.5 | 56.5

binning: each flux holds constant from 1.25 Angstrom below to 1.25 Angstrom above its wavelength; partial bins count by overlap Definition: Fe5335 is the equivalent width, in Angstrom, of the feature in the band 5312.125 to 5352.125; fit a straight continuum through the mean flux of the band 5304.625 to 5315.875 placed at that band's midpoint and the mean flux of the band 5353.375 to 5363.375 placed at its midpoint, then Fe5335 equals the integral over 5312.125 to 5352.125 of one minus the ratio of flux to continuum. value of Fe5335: 2.4 Angstrom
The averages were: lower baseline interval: 60.9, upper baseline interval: 58.4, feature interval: 56.2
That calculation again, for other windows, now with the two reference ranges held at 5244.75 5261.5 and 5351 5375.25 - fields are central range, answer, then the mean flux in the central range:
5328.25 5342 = 0.1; 56.4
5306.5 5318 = -1.0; 60.7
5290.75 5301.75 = 0.3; 54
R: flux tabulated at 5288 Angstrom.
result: 59.61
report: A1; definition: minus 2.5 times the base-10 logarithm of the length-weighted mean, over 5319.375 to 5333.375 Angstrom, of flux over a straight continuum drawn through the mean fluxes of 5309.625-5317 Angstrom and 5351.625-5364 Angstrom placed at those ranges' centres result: 0.13 mag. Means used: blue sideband 61.1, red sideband 58.5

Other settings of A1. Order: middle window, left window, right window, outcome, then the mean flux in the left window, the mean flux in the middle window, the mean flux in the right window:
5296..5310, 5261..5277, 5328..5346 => -0.09 mag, 47.7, 56.7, 56.6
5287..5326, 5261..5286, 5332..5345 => -0.05 mag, 50.5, 56.5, 57.7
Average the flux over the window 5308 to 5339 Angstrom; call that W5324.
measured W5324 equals 56.6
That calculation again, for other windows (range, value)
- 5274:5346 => 56.2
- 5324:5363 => 56.7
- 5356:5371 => 57.3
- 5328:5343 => 56.7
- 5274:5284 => 54.6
